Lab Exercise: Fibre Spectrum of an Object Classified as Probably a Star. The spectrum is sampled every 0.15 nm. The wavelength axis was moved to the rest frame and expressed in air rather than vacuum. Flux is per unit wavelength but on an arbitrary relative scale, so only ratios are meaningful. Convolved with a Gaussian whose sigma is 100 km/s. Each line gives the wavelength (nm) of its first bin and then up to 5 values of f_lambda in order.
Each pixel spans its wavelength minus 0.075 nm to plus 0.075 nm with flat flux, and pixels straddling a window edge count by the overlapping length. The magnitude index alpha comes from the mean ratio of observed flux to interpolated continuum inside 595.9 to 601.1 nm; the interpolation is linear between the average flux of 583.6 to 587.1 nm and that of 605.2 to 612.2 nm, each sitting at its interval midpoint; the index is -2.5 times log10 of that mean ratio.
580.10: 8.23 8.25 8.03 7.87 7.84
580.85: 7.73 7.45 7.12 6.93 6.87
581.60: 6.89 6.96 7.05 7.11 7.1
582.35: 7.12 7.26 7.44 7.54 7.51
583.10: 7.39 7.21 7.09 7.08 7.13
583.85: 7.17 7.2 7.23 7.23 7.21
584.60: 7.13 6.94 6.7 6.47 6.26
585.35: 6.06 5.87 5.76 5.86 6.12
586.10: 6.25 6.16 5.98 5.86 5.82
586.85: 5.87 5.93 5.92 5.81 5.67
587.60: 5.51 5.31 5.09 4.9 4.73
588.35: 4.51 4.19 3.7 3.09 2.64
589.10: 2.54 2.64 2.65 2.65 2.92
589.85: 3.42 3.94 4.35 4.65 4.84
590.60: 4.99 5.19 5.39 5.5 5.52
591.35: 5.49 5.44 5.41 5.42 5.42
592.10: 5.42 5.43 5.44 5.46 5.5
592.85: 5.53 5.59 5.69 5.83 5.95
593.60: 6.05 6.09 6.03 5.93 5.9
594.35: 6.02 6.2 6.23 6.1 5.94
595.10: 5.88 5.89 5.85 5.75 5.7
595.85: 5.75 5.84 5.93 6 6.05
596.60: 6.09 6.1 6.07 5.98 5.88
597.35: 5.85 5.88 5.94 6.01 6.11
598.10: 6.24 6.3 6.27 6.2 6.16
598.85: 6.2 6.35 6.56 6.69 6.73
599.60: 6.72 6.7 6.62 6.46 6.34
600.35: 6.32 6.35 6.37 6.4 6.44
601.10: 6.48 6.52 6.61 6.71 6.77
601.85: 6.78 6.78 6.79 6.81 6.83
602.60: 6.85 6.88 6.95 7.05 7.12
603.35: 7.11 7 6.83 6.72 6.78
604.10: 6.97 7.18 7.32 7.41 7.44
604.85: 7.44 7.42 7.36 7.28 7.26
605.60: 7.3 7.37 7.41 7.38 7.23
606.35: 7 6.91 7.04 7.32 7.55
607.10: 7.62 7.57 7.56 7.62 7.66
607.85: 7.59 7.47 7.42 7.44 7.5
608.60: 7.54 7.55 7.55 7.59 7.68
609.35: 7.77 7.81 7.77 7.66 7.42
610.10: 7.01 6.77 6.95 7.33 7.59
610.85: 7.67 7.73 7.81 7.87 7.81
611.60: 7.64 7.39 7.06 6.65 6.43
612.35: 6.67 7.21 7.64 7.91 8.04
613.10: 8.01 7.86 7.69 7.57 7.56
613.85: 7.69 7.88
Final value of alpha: 0.12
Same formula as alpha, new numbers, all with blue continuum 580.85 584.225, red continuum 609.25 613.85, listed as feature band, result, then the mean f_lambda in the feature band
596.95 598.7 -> 0.21 mag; 6.06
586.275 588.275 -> 0.28 mag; 5.58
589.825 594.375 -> 0.33 mag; 5.4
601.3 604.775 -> 0.07 mag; 6.94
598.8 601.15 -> 0.14 mag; 6.49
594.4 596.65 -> 0.23 mag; 5.95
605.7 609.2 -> 0.00 mag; 7.44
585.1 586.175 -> 0.19 mag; 6.04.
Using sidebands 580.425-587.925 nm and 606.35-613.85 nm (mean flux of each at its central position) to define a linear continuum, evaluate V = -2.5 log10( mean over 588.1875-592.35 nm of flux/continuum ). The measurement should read 0.50 mag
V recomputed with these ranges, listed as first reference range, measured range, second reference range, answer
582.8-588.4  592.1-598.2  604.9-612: 0.15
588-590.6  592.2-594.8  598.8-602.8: -0.22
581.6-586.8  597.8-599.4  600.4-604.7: 0.08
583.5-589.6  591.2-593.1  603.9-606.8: 0.11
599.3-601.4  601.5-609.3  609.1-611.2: -0.03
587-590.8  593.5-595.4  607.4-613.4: -0.18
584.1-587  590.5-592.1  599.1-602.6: 0.20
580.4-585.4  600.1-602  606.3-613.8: 0.13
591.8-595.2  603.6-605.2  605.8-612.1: -0.03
